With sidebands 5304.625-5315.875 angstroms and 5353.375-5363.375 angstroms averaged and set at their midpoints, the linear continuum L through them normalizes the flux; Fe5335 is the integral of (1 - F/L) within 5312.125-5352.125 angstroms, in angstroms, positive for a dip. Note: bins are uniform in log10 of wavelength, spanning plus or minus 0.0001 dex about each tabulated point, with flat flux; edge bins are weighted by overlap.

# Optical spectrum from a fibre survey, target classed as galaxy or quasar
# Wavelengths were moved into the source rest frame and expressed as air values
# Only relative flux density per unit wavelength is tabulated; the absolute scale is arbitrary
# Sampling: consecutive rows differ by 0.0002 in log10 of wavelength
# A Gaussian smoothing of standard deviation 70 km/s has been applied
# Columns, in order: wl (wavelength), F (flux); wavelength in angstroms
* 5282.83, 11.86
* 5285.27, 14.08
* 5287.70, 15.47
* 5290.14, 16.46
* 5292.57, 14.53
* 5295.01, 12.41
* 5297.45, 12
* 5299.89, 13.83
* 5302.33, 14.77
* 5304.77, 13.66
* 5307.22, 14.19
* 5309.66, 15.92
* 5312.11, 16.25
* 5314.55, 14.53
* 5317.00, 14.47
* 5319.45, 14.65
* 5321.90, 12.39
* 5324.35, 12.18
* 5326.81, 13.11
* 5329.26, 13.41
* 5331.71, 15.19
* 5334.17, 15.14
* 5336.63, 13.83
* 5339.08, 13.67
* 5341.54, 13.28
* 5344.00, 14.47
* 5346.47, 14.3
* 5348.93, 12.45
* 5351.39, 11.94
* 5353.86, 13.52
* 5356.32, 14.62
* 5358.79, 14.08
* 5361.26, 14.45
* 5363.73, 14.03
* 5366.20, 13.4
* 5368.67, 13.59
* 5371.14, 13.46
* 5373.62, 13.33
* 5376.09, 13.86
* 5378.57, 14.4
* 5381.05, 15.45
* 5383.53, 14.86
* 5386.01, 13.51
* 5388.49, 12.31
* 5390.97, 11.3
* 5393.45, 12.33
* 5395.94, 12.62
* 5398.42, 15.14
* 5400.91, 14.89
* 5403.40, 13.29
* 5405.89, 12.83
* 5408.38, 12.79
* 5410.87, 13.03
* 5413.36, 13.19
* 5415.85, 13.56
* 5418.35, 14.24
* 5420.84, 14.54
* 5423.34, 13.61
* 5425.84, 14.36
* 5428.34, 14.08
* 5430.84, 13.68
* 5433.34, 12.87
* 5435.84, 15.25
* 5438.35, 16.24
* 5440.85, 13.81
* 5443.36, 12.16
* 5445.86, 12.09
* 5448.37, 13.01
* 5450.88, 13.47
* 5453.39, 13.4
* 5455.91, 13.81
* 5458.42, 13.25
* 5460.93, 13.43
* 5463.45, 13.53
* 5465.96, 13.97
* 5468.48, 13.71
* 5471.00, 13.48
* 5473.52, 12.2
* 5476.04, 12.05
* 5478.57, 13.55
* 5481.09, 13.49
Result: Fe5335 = 2.4 angstroms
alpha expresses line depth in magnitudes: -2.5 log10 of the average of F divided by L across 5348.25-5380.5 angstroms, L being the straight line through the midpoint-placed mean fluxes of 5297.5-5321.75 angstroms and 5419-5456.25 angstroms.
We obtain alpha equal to 0.04 mag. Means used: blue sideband 14.5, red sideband 13.8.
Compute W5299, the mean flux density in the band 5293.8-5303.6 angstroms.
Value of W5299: 13.3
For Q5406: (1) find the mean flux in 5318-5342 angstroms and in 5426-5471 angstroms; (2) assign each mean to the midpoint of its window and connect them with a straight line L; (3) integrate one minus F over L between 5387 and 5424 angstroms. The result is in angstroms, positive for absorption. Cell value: 1.0 angstroms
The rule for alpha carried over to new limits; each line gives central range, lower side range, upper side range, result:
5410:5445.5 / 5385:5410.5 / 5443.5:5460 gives -0.06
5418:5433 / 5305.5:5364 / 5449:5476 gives -0.04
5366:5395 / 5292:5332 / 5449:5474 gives 0.02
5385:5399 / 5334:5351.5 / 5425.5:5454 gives 0.08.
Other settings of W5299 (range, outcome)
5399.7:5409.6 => 13.4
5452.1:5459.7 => 13.5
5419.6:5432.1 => 14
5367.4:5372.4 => 13.5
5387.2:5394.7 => 12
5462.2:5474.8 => 13.4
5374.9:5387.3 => 14.4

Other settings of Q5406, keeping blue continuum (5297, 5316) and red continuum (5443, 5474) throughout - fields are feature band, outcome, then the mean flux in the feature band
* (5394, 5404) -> -0.13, 13.9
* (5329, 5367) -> 0.75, 13.9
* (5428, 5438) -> -0.53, 14.2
